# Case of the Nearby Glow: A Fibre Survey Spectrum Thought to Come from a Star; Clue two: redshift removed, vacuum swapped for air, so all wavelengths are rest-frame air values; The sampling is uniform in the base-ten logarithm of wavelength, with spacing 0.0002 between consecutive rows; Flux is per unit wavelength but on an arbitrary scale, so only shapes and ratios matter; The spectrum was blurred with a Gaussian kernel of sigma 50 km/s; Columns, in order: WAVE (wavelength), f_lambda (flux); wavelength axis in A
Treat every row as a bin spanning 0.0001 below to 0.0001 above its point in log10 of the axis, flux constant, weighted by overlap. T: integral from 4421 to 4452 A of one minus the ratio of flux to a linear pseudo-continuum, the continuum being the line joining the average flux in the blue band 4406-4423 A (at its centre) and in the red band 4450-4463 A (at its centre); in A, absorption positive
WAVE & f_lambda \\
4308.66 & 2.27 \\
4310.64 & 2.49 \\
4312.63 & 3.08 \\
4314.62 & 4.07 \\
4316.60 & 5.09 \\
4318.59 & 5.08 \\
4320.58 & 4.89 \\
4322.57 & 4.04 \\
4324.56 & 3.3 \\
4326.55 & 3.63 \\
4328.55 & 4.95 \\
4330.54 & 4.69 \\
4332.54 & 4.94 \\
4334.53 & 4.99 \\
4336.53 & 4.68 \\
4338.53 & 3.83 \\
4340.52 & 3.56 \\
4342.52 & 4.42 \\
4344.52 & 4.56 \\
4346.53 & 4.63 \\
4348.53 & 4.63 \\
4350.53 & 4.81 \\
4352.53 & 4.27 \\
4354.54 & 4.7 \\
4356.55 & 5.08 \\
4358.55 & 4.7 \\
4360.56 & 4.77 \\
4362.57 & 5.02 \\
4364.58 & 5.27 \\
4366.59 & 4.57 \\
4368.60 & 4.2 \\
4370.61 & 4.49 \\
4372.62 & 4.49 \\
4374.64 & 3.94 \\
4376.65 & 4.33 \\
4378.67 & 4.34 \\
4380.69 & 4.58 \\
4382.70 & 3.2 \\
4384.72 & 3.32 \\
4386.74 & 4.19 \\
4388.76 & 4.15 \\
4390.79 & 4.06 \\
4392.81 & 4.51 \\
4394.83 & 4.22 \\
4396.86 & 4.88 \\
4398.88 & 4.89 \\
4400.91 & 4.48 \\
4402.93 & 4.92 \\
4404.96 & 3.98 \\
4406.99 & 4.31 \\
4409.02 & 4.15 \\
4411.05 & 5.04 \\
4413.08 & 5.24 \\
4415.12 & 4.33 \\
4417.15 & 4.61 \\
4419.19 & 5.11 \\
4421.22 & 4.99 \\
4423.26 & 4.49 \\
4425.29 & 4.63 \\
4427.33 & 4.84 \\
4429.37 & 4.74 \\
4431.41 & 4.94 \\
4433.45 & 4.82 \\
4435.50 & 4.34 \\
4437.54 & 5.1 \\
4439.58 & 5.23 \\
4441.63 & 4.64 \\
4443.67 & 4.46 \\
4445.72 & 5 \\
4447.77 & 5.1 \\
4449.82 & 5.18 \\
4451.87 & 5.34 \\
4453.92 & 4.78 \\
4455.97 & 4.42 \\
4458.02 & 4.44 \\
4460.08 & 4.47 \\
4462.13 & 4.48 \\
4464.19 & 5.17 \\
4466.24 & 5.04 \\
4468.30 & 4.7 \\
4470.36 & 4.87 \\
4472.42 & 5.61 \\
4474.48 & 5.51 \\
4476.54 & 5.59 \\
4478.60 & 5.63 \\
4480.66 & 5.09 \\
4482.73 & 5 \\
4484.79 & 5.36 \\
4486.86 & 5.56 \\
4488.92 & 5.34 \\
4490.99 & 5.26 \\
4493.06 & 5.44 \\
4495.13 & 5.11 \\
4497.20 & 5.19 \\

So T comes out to -1.0 A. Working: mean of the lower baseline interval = 4.71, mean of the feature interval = 4.85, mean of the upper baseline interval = 4.69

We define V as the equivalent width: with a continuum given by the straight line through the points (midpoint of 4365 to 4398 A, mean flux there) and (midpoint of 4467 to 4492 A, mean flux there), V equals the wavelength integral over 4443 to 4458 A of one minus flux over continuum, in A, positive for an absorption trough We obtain 0.3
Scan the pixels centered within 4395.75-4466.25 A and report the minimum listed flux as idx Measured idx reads 3.98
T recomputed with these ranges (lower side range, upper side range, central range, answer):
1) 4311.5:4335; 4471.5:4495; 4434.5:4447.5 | 0.8 A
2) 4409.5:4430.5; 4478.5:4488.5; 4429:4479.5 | 1.2 A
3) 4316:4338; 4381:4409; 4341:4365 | -1.5 A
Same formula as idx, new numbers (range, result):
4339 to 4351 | 3.56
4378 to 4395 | 3.2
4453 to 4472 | 4.42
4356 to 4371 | 4.2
